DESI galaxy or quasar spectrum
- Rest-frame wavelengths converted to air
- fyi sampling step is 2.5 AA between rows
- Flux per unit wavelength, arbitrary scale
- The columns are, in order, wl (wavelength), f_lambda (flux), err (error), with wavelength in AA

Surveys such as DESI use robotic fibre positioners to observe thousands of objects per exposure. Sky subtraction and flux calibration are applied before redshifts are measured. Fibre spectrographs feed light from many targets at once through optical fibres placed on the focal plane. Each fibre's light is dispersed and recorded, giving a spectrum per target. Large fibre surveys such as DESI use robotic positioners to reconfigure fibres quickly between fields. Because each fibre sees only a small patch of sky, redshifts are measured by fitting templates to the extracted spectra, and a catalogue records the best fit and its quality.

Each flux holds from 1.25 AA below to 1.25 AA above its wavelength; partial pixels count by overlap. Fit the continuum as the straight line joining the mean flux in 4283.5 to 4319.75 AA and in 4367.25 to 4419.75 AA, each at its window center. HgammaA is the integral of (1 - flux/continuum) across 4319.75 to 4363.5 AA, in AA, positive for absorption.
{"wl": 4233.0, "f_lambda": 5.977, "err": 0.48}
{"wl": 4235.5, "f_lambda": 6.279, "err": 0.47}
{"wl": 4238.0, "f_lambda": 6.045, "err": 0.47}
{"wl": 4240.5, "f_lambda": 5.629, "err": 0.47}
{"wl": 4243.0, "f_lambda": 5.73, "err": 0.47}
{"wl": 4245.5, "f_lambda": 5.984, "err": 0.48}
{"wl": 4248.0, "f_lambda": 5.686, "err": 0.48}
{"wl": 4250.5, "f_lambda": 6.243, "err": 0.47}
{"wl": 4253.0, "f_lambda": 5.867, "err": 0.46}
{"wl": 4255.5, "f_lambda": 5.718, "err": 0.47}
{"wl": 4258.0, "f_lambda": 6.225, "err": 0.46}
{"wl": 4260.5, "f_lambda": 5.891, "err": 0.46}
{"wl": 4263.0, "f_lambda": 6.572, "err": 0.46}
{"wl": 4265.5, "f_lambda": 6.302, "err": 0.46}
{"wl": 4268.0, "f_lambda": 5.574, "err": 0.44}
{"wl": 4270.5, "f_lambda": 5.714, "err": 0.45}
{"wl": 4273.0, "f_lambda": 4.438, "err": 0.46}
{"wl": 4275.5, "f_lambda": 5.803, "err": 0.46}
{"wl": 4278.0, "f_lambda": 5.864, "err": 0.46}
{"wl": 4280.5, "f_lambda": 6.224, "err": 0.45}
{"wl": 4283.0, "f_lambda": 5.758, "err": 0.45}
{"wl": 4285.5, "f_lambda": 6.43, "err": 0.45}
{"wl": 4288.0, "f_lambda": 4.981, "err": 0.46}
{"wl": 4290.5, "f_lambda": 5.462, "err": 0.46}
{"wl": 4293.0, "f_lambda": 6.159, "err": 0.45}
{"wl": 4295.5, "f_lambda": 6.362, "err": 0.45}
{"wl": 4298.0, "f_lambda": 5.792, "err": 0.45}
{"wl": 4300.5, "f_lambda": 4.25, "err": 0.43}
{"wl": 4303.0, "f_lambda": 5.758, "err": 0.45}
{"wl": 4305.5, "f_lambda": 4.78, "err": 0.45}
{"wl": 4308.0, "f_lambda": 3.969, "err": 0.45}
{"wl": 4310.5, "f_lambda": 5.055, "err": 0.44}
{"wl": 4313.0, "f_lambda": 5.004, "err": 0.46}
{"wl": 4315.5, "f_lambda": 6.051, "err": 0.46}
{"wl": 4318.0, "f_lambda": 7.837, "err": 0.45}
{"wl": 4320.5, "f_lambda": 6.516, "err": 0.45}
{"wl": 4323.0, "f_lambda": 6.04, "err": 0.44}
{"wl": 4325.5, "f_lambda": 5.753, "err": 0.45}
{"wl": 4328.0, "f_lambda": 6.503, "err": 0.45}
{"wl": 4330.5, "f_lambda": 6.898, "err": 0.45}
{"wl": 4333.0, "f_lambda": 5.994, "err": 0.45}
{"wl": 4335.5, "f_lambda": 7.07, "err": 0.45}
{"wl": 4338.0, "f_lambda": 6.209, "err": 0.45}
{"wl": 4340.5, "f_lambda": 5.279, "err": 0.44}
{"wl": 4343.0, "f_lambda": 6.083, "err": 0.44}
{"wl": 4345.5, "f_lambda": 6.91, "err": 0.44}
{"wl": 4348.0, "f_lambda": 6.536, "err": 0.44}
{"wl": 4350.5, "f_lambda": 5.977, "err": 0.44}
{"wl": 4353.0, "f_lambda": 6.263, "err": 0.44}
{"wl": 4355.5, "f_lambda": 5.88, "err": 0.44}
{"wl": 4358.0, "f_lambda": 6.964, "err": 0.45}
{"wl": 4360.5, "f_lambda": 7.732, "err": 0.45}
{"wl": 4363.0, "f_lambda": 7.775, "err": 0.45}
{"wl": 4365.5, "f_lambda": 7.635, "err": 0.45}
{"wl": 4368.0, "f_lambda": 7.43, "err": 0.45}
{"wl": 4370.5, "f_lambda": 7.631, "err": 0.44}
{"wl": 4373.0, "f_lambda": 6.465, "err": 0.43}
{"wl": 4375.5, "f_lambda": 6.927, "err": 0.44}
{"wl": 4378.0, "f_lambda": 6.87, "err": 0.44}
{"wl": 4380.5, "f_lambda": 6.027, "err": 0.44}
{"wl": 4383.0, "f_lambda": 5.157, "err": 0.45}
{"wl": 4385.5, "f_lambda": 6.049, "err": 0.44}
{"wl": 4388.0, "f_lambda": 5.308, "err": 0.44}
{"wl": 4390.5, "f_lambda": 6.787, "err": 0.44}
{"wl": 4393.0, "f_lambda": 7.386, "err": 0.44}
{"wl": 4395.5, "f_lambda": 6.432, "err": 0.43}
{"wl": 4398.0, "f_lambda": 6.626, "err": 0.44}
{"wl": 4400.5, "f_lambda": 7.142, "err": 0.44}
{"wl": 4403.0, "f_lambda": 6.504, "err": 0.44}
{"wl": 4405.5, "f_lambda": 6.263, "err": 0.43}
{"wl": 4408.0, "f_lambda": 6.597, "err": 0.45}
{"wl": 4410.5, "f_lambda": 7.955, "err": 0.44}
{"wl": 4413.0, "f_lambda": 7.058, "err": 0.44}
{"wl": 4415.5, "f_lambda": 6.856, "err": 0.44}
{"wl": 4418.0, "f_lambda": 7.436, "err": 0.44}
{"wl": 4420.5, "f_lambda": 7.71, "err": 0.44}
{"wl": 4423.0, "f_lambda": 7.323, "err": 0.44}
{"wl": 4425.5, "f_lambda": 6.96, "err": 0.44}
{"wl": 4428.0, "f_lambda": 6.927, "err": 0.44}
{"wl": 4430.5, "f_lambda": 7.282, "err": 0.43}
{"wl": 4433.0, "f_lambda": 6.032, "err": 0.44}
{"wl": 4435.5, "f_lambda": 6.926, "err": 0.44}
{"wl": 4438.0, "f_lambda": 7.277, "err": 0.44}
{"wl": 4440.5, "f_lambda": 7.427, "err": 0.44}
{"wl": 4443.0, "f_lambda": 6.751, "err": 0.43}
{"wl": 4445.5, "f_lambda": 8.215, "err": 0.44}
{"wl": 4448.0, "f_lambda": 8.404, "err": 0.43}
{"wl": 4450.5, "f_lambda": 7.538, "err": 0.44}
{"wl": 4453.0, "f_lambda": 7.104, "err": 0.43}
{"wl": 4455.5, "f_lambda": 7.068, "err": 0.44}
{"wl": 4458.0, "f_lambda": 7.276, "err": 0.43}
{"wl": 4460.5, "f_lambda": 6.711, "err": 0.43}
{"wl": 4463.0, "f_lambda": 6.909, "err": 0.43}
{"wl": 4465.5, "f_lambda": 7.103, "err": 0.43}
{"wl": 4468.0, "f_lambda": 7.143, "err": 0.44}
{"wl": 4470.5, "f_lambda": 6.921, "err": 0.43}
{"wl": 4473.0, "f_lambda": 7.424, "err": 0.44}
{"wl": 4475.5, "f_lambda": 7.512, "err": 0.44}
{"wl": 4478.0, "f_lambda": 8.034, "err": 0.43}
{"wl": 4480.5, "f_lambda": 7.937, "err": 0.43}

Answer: -2.65 AA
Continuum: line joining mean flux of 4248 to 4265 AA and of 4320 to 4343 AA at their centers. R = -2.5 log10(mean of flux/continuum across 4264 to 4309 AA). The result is 0.11 mag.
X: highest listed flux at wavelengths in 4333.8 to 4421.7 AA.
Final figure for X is 7.955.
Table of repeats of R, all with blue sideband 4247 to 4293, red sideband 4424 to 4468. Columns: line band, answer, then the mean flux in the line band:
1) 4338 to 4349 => 0.03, 6.2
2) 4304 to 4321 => 0.11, 5.56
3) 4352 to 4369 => -0.09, 7.1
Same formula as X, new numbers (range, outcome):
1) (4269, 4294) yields 6.43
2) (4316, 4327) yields 7.837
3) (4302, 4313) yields 5.758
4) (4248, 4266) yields 6.572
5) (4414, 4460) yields 8.404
